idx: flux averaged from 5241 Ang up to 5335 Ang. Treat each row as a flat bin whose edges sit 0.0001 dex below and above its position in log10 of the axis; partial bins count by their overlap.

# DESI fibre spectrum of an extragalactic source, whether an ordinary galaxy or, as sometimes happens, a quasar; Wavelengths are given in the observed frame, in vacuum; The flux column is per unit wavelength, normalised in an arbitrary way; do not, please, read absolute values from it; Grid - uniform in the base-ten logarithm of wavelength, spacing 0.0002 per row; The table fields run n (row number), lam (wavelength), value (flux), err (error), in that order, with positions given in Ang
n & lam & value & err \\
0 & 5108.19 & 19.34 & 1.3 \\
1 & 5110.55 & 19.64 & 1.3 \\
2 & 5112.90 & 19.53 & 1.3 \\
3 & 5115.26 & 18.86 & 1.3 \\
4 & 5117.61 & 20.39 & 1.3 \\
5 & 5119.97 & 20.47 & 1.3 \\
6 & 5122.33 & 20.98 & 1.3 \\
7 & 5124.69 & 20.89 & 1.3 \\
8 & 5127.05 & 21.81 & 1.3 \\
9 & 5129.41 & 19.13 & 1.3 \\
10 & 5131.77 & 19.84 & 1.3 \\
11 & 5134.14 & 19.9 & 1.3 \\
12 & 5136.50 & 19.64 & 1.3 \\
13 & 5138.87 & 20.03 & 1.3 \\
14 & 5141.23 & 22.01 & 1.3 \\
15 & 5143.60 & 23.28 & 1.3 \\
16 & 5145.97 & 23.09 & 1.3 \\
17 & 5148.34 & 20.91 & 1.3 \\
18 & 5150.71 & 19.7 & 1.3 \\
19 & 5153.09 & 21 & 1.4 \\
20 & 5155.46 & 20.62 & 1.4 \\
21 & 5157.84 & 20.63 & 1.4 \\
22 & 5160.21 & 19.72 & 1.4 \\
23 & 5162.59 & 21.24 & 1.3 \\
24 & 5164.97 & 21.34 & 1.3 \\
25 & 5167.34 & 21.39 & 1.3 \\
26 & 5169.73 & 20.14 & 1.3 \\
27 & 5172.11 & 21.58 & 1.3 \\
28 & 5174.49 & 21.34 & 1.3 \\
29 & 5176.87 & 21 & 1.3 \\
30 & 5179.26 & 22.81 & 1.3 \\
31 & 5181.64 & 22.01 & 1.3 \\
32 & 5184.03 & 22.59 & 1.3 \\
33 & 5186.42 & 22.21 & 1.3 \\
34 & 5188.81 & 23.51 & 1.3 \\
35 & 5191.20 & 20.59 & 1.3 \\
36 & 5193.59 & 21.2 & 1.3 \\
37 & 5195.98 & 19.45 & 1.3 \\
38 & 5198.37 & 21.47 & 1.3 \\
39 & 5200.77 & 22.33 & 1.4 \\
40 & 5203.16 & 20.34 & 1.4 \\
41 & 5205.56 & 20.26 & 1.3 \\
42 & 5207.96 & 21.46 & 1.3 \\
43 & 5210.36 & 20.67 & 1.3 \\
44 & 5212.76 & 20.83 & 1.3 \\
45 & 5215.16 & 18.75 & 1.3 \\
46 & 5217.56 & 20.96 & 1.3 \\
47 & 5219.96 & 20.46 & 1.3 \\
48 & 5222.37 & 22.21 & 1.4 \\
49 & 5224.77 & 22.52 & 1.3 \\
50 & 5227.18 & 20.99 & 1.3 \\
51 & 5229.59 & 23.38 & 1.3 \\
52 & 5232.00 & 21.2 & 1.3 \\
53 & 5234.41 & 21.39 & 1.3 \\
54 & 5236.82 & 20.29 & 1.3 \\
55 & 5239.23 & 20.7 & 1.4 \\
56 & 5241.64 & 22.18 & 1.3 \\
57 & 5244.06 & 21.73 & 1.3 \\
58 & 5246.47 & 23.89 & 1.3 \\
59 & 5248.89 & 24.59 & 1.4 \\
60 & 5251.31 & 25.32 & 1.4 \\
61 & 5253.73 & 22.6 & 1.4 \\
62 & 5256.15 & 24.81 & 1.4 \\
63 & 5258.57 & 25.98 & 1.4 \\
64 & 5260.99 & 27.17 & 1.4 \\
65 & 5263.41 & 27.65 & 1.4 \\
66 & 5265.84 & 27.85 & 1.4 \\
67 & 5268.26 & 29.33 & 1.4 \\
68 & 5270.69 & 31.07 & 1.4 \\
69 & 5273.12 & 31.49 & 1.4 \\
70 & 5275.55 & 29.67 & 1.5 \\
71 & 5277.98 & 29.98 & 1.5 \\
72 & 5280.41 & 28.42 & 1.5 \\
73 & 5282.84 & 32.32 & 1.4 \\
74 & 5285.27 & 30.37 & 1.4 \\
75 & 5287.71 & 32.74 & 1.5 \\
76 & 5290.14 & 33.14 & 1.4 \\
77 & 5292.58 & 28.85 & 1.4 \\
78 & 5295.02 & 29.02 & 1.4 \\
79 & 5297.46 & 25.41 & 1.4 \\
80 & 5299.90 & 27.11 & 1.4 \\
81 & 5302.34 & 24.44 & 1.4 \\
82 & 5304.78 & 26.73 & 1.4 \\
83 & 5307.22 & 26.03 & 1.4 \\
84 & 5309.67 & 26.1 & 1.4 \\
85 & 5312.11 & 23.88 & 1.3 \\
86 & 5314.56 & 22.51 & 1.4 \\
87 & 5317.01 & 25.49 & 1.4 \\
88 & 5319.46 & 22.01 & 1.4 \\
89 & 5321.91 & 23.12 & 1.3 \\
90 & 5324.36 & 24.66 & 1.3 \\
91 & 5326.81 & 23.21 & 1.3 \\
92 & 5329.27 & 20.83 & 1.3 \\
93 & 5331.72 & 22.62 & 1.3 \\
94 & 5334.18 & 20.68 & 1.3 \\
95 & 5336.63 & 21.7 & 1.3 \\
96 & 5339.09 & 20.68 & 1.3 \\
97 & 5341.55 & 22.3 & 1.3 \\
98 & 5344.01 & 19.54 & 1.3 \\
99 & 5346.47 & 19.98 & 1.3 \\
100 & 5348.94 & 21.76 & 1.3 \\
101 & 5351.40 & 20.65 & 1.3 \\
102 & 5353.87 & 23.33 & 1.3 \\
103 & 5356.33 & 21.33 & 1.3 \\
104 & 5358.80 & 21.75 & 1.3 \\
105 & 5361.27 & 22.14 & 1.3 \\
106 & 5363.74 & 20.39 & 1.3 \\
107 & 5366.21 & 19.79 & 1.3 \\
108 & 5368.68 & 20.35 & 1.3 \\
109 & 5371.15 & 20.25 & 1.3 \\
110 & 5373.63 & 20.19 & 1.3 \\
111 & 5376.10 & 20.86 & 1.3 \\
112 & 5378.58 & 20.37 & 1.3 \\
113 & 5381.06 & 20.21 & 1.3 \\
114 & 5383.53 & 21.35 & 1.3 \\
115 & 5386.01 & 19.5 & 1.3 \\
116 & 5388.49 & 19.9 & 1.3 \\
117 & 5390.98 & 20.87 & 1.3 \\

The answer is 26.3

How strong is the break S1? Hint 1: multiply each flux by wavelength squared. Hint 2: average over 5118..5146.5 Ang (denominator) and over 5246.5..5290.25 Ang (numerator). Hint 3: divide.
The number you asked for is 1.4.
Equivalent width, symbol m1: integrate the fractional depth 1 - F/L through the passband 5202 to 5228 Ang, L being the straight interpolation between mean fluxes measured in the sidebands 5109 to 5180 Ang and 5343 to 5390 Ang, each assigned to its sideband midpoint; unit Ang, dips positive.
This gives -0.2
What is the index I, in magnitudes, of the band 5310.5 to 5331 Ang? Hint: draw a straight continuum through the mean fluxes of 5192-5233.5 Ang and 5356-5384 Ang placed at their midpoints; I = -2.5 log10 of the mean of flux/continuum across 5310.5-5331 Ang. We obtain -0.120 mag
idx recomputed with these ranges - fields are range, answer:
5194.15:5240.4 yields 21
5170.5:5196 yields 21.7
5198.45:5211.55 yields 21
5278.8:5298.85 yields 30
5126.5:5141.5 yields 20.2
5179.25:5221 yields 21.2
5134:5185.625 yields 21.2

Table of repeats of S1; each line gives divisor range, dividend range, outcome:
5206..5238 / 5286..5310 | 1.37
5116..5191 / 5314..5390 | 1.09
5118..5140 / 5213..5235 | 1.09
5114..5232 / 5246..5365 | 1.26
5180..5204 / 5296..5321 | 1.21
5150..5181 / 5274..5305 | 1.46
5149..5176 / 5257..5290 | 1.49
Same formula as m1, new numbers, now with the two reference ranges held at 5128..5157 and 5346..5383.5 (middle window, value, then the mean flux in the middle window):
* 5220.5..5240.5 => -0.7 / 21.5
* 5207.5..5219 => 0.2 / 20.5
